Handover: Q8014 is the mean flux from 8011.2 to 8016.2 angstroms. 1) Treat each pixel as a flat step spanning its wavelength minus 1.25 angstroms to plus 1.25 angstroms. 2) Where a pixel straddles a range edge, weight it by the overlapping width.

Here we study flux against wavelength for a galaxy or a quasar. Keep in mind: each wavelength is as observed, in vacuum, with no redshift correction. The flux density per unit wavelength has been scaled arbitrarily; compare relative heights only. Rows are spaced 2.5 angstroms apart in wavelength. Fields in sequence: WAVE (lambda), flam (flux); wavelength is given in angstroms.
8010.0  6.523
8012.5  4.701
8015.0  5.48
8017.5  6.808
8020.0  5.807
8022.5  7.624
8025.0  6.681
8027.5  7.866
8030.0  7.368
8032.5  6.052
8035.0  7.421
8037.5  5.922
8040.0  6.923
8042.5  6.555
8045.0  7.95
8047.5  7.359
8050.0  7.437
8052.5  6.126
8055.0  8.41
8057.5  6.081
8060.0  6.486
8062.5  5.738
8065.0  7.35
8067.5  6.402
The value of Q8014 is 5.1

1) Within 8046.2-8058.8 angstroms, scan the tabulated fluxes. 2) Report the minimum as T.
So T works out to 6.081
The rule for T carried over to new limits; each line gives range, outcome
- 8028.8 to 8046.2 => 5.922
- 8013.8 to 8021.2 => 5.48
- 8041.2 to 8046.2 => 6.555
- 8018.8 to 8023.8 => 5.807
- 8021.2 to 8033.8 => 6.052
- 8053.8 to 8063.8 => 5.738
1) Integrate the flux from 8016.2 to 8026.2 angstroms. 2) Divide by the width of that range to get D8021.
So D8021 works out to 6.72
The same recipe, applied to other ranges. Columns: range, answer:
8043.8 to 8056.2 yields 7.45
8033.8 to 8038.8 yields 6.67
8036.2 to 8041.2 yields 6.43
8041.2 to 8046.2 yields 7.24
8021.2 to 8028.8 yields 7.38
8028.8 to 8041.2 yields 6.73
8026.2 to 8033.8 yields 7.09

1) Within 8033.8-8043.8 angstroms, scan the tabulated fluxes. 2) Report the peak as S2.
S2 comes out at 7.421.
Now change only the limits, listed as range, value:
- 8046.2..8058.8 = 8.41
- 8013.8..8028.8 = 7.866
